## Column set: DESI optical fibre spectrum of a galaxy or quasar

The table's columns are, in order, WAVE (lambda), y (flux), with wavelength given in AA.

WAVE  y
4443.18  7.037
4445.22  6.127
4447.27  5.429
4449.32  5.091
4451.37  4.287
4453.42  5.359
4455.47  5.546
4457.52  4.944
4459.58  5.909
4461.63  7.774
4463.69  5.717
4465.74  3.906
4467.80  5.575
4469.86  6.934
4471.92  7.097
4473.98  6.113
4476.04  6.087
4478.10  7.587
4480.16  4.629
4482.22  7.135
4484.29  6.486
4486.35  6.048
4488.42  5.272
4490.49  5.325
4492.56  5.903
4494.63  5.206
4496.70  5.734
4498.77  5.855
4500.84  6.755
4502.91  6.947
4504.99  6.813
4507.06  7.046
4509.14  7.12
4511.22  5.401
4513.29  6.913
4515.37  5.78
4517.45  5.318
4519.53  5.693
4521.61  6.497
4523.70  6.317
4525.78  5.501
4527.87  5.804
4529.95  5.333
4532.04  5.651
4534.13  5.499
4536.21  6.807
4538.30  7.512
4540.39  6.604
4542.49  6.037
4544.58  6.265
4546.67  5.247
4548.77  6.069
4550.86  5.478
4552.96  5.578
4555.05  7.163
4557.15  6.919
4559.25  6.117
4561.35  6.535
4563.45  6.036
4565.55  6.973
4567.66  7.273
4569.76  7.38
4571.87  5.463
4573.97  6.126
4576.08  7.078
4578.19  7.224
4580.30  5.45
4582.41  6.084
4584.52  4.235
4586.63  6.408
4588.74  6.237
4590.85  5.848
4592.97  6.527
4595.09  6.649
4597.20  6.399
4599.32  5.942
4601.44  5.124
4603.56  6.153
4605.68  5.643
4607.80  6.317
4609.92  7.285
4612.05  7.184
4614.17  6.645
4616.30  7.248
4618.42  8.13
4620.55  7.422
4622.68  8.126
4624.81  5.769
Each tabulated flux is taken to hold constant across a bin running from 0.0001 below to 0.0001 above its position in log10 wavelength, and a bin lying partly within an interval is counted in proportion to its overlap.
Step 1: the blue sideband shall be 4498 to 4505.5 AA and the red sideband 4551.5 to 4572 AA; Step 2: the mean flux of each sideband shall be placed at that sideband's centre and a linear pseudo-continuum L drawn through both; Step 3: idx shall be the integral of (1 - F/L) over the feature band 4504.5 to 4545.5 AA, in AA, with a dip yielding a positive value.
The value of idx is 2.5 AA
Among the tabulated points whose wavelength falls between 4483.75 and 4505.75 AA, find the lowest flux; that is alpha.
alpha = 5.206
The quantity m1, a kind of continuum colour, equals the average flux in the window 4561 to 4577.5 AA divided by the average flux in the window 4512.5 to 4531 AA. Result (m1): 1.12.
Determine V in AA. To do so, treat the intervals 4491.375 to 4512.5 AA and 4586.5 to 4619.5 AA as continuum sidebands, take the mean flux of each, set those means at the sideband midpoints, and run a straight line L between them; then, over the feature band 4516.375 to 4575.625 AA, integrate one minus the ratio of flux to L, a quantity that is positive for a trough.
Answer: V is 1.6 AA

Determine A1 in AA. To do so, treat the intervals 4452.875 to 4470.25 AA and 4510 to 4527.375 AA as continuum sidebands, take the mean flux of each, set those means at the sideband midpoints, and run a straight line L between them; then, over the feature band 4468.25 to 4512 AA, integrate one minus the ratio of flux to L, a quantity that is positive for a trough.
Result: -3.3 AA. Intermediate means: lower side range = 5.71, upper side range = 5.94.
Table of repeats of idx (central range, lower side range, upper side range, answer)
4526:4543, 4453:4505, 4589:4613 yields 0.0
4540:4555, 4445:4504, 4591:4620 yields 0.7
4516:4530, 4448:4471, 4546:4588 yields 0.4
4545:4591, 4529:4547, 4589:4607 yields -1.0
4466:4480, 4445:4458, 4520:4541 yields -2.1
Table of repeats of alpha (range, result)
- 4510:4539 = 5.318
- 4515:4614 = 4.235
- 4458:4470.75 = 3.906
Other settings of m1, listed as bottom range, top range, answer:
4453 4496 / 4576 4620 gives 1.07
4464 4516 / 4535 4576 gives 1.04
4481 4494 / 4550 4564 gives 1.05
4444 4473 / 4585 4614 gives 1.10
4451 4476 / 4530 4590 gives 1.07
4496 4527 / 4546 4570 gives 1.02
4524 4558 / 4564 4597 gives 1.04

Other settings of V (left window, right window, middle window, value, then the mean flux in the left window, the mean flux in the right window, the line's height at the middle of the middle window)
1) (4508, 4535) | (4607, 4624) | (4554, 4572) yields -0.53 AA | 5.91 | 7.29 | 6.52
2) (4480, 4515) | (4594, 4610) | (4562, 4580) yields -1.46 AA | 6.18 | 6.12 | 6.14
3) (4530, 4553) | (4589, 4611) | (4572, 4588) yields 0.24 AA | 6.06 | 6.19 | 6.14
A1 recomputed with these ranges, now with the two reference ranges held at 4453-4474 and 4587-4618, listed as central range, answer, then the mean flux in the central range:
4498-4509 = -1.26 AA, 6.74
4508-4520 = 0.05 AA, 6.06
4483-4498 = 0.66 AA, 5.73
